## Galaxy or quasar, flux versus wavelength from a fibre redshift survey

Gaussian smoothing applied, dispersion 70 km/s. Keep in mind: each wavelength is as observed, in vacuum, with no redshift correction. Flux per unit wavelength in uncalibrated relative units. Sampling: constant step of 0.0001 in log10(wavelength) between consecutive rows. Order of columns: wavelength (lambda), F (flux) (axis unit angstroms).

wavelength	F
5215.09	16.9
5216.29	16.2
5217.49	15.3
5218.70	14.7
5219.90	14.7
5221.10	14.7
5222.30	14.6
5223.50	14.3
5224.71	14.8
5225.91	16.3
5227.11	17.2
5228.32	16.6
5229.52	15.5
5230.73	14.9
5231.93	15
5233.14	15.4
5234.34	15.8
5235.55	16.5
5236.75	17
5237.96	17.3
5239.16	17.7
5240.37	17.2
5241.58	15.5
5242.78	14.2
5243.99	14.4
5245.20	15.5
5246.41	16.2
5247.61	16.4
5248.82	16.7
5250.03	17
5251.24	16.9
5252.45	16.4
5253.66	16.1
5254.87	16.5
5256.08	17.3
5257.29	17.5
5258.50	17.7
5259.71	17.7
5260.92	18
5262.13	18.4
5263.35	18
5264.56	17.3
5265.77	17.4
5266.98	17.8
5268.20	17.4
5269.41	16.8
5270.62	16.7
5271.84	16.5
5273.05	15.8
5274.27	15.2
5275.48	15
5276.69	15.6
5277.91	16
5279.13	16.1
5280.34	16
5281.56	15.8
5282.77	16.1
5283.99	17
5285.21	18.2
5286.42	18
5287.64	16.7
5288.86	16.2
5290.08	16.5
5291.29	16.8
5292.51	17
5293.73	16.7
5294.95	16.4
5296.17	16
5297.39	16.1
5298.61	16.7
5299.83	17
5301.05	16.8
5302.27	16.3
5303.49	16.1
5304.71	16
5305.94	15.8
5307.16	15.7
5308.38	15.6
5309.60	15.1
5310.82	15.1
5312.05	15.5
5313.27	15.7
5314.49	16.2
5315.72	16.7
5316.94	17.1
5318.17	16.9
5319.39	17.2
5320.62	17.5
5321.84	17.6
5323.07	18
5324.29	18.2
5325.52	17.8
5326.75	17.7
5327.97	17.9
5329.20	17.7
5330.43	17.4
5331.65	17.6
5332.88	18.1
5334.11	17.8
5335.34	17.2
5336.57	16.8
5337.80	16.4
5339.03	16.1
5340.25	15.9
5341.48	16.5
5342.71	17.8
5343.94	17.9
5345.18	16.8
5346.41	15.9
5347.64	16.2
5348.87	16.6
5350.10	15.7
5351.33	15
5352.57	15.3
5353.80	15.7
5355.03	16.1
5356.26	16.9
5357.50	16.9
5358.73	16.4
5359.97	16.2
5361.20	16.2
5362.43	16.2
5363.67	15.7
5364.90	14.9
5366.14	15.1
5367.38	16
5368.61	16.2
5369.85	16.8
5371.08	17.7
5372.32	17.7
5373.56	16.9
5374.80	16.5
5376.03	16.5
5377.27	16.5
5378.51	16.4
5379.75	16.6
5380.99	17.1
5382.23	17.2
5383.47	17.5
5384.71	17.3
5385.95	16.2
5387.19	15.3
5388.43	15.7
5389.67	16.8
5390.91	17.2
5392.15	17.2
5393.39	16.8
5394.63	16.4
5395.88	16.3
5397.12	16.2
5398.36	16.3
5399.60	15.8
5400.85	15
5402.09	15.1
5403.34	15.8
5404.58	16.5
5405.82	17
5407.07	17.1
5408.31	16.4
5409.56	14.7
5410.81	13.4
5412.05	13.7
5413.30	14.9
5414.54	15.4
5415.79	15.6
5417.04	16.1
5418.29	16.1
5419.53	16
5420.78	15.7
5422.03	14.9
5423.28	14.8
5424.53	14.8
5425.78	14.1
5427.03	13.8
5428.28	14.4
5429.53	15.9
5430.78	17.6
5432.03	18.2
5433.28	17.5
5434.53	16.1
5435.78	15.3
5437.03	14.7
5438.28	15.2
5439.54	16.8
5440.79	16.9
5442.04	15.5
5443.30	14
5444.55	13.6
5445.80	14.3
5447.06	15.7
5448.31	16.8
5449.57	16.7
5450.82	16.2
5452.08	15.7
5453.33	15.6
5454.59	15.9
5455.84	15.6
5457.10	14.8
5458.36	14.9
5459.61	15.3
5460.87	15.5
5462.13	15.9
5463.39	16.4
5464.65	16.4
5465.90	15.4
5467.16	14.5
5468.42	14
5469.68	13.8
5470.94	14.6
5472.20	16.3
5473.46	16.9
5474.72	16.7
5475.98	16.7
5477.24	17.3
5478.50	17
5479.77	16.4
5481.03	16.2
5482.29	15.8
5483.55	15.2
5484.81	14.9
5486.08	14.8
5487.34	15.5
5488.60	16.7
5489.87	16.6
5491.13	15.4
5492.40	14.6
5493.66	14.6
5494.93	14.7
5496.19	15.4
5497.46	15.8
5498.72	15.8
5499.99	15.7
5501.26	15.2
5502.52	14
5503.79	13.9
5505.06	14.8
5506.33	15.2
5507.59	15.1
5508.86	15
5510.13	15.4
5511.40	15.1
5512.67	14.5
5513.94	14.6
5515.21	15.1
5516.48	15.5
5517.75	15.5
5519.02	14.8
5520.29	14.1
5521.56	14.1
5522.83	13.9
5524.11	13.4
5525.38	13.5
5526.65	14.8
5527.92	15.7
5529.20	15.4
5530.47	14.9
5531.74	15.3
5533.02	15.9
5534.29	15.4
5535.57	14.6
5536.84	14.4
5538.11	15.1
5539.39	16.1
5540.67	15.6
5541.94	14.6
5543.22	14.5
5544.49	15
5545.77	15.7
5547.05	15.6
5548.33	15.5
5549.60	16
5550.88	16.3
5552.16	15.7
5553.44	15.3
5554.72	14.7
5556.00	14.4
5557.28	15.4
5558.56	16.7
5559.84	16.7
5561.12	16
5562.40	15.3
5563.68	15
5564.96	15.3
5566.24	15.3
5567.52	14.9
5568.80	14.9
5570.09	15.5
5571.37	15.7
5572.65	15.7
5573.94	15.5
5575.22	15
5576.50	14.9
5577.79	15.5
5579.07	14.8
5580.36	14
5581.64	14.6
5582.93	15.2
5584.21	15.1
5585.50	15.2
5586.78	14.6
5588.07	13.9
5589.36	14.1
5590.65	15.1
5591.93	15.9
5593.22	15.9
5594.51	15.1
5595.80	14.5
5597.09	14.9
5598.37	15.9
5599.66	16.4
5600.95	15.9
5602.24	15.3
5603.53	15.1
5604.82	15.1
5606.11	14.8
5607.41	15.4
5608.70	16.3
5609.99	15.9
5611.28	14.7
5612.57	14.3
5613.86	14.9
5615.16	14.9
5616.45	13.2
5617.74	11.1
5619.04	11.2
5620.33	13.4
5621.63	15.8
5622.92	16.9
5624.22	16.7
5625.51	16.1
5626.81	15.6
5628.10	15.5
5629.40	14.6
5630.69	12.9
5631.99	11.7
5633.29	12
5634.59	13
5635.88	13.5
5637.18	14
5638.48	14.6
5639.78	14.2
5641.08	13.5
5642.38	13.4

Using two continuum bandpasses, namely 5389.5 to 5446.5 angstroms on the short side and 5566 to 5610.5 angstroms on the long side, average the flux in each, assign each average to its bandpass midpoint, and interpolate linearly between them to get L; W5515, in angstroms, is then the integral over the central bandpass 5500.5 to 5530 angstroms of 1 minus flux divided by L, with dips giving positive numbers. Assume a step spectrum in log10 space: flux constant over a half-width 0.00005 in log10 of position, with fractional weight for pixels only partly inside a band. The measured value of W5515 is 1.30 angstroms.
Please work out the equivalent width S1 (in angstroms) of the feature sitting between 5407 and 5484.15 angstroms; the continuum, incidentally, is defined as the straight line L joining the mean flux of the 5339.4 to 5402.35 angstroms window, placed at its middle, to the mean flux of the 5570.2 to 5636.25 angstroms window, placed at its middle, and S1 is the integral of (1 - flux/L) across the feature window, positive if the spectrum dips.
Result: 1.3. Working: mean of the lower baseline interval 16.4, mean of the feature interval 15.6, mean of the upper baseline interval 14.8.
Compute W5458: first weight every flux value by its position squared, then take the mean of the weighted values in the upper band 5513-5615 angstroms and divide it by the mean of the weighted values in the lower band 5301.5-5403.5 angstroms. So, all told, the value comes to 0.99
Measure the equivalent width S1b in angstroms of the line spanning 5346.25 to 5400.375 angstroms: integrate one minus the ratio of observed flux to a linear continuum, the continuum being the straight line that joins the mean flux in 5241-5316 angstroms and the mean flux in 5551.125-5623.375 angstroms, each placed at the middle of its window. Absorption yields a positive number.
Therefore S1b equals -1.2 angstroms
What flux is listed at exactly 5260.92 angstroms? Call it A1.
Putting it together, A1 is 18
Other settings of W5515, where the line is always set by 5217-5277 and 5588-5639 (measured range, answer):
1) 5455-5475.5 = -0.2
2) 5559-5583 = -0.7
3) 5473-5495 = -1.0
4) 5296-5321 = -0.4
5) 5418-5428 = 0.3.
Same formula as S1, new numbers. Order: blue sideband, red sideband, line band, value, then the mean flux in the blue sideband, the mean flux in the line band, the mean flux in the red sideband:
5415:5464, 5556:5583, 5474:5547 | 1.06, 15.6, 15.2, 15.3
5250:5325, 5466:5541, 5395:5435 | 0.36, 16.7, 15.7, 15.2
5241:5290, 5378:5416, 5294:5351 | -1.15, 16.6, 16.7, 16.1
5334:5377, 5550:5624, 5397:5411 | 0.25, 16.4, 15.8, 15.1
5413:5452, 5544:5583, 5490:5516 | 0.75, 15.6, 15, 15.4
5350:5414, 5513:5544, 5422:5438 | 0.19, 16.2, 15.6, 14.9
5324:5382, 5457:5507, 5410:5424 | 0.82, 16.7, 15.1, 15.5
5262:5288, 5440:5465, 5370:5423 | -0.80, 16.7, 16.2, 15.6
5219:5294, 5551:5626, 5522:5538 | 0.58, 16.4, 14.8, 15.1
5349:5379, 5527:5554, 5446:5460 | 0.07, 16.2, 15.7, 15.4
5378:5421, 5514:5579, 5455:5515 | 0.54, 16.1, 15.4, 15.2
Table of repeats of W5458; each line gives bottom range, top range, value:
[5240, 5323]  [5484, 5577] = 1.01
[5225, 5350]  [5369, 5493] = 1.01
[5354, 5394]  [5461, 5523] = 0.97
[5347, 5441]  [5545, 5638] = 1.00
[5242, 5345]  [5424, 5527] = 0.98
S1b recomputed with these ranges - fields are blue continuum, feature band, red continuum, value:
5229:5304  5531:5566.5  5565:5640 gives -0.8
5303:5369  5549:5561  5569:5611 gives -0.2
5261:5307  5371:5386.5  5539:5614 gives -0.7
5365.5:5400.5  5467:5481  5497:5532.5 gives -0.5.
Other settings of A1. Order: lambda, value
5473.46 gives 16.9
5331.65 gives 17.6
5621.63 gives 15.8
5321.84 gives 17.6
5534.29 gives 15.4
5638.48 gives 14.6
